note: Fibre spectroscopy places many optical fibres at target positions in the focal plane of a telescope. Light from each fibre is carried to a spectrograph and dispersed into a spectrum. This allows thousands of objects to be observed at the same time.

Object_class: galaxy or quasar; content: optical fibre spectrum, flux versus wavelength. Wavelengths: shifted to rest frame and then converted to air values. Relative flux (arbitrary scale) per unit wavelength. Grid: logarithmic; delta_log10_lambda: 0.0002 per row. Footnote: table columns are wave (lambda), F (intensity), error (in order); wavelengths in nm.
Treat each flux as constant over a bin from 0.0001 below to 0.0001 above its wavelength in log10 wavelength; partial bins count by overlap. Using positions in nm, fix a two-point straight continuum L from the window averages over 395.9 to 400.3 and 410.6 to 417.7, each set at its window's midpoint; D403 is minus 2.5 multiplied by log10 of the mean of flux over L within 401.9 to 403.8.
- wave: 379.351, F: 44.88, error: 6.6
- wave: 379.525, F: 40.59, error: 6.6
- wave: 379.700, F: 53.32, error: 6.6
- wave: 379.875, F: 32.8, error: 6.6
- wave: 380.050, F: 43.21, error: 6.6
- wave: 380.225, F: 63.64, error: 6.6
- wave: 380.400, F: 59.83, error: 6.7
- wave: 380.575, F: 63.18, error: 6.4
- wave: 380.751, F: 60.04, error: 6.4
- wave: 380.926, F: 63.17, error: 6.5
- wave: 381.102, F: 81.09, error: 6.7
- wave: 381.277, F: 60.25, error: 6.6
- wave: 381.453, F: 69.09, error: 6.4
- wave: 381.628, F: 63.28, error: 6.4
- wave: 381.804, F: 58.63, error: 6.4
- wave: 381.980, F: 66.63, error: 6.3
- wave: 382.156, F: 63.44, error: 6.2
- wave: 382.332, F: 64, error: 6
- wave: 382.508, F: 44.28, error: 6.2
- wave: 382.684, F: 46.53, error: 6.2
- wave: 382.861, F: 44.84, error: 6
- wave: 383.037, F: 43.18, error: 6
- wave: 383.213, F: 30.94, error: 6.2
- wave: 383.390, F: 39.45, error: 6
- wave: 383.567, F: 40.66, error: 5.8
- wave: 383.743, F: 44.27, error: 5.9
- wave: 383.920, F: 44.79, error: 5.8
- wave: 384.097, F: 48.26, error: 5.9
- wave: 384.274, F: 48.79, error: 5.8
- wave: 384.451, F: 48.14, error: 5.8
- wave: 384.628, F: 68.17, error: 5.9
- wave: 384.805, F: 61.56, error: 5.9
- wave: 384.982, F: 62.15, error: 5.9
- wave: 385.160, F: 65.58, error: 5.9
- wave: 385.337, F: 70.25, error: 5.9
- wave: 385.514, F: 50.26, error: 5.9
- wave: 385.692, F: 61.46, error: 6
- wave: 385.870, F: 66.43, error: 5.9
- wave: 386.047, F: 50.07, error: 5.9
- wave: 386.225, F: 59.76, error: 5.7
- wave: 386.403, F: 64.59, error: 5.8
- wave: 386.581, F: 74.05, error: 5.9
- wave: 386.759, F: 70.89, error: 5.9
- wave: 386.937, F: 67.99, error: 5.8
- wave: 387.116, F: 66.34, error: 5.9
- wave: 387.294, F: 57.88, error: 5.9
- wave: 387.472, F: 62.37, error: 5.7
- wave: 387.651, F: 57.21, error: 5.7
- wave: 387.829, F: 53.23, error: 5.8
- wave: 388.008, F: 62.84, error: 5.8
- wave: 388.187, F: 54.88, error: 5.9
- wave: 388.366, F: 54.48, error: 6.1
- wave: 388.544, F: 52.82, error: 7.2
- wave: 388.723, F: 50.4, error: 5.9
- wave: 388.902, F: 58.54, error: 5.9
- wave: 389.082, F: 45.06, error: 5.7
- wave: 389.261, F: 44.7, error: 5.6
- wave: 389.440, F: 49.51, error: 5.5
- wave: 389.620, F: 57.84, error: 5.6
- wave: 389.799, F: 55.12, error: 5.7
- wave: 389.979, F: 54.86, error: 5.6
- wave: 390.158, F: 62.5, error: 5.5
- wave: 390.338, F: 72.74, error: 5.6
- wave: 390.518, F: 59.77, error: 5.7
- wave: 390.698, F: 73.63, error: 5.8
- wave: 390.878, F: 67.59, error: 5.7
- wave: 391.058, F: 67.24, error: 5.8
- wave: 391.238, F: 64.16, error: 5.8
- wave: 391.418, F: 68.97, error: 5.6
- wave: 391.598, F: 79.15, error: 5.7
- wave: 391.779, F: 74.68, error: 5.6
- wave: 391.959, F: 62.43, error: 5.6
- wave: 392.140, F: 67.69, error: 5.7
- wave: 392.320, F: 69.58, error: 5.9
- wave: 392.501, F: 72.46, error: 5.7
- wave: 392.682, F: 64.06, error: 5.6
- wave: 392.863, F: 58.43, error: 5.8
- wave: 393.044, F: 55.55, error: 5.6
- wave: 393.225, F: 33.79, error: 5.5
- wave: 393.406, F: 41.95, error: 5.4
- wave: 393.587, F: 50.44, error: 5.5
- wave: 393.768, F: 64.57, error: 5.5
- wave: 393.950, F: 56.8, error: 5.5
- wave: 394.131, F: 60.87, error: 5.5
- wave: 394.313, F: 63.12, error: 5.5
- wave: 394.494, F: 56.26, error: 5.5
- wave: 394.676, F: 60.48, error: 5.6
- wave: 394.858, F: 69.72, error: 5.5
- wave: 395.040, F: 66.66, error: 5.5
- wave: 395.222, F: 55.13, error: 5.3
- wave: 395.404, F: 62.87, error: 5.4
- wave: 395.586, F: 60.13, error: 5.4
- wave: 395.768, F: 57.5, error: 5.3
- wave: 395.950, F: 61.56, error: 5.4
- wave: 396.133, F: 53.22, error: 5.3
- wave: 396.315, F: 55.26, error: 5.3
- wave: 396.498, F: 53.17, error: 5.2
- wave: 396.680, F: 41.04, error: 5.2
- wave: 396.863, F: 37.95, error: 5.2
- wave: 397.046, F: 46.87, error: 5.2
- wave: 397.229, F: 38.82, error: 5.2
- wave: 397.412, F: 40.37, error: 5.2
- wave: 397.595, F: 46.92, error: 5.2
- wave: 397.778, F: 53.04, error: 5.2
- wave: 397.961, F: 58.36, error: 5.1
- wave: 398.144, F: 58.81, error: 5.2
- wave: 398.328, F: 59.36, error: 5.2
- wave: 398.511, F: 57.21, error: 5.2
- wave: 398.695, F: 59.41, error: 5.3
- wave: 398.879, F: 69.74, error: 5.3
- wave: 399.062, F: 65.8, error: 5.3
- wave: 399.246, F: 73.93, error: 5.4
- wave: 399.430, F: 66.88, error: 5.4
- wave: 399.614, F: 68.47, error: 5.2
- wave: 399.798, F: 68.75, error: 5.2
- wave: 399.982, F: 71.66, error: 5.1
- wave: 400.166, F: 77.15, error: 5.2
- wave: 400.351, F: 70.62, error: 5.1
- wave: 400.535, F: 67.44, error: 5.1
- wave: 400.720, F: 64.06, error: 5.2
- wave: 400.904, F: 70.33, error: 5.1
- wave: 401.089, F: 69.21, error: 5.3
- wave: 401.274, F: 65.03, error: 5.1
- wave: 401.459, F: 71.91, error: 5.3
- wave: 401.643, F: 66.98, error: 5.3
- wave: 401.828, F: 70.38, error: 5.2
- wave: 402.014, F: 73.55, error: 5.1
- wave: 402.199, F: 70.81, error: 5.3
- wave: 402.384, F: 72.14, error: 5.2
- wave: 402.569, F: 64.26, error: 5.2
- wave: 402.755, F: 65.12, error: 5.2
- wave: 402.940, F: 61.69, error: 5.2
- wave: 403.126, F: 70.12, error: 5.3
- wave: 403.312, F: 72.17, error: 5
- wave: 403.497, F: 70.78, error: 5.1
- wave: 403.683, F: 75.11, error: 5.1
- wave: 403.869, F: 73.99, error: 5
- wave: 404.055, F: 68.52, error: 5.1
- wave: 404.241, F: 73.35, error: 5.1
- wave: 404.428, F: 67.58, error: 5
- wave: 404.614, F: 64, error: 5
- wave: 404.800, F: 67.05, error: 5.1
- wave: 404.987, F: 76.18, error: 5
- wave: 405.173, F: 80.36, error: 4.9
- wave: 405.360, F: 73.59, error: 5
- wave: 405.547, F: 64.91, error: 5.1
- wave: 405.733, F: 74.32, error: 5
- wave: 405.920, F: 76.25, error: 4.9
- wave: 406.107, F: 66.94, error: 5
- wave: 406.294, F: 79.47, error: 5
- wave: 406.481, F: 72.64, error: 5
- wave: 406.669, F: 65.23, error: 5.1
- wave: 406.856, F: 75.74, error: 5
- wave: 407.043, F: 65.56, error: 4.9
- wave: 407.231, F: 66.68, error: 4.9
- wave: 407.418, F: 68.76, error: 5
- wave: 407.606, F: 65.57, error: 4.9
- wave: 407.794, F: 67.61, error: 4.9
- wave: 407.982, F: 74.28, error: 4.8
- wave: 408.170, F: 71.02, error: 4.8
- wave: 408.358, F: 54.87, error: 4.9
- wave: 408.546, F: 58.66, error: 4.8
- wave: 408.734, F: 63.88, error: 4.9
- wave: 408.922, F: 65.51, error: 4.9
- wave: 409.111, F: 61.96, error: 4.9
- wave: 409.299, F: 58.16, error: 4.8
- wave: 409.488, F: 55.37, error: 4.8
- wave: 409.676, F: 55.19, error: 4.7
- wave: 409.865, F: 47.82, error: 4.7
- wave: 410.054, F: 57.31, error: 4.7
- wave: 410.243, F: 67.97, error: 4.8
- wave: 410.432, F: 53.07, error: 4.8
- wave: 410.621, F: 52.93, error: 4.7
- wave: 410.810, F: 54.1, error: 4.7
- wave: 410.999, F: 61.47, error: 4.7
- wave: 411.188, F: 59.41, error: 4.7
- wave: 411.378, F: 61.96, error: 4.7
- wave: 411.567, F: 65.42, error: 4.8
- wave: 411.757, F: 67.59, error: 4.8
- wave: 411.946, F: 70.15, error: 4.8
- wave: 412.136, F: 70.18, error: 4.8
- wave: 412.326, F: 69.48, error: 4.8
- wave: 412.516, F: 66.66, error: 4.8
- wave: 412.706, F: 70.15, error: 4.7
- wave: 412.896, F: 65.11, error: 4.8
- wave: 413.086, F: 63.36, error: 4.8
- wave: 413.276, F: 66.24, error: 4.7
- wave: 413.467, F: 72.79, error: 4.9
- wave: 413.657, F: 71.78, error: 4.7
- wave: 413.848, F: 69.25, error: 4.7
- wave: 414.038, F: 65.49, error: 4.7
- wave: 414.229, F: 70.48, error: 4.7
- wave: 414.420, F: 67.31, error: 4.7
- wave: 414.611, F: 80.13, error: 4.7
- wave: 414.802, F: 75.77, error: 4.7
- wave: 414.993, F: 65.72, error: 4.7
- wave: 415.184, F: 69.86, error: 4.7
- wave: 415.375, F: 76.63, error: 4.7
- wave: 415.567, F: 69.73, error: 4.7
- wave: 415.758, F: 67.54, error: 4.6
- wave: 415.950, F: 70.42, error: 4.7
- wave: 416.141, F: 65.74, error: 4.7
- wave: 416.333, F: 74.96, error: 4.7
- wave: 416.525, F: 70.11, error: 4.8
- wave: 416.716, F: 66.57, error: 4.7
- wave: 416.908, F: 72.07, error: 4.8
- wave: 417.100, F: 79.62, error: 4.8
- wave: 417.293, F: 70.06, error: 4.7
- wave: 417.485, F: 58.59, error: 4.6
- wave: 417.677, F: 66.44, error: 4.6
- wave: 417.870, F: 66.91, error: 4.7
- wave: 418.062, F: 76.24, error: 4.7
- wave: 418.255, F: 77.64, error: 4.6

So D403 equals -0.15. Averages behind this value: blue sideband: 57.8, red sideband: 68.1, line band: 69.6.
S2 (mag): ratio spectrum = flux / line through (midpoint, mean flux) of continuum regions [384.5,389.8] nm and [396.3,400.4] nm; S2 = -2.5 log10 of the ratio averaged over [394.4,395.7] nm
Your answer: -0.06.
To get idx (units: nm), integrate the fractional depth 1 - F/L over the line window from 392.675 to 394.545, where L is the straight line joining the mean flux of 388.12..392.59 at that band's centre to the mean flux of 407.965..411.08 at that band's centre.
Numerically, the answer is 0.20 nm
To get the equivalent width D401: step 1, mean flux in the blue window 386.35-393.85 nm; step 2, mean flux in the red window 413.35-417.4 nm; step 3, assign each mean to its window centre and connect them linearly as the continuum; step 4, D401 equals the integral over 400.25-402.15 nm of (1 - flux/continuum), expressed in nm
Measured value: -0.11 nm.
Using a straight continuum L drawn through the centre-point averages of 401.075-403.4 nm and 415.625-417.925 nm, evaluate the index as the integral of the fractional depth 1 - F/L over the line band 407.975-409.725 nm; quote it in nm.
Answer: 0.189 nm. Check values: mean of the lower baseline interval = 68.7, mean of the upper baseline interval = 69.1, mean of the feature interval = 61.5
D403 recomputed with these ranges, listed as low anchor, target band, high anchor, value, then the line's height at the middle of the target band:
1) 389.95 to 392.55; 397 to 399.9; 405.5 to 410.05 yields 0.15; 67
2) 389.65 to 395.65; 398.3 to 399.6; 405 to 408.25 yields 0.02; 66.3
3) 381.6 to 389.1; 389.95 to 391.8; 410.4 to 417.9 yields -0.17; 58.3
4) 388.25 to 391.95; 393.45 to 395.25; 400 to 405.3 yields 0.07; 63.9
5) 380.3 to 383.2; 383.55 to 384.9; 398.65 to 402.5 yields 0.18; 60.1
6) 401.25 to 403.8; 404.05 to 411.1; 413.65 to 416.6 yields 0.07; 69.9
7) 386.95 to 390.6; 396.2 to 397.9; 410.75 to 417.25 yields 0.30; 60.8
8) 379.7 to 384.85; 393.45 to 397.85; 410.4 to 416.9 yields 0.10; 59.7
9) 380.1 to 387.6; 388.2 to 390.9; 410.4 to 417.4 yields 0.05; 59.9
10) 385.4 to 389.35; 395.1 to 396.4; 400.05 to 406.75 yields 0.12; 64.7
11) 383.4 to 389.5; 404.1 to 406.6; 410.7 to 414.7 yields -0.12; 64.2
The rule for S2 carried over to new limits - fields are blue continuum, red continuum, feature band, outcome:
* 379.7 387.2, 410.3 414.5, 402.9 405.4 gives -0.13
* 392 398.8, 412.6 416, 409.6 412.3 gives 0.12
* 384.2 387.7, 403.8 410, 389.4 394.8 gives 0.03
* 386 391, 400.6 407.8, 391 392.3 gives -0.13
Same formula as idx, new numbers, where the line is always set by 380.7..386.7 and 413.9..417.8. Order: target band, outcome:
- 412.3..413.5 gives 0.03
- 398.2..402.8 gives -0.30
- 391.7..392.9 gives -0.14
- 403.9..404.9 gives -0.05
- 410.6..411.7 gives 0.13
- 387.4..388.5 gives 0.02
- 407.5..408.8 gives 0.03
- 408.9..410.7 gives 0.28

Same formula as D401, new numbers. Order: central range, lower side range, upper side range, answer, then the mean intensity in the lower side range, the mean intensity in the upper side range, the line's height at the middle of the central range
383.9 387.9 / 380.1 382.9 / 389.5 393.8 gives 0.07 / 60.8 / 62.3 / 61.5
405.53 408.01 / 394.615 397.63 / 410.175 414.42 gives -0.37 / 53.4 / 65.3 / 61.2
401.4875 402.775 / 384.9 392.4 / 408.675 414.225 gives -0.14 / 61.7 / 63.2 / 62.6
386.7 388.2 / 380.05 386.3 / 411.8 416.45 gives -0.09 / 56.3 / 69.8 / 58.1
